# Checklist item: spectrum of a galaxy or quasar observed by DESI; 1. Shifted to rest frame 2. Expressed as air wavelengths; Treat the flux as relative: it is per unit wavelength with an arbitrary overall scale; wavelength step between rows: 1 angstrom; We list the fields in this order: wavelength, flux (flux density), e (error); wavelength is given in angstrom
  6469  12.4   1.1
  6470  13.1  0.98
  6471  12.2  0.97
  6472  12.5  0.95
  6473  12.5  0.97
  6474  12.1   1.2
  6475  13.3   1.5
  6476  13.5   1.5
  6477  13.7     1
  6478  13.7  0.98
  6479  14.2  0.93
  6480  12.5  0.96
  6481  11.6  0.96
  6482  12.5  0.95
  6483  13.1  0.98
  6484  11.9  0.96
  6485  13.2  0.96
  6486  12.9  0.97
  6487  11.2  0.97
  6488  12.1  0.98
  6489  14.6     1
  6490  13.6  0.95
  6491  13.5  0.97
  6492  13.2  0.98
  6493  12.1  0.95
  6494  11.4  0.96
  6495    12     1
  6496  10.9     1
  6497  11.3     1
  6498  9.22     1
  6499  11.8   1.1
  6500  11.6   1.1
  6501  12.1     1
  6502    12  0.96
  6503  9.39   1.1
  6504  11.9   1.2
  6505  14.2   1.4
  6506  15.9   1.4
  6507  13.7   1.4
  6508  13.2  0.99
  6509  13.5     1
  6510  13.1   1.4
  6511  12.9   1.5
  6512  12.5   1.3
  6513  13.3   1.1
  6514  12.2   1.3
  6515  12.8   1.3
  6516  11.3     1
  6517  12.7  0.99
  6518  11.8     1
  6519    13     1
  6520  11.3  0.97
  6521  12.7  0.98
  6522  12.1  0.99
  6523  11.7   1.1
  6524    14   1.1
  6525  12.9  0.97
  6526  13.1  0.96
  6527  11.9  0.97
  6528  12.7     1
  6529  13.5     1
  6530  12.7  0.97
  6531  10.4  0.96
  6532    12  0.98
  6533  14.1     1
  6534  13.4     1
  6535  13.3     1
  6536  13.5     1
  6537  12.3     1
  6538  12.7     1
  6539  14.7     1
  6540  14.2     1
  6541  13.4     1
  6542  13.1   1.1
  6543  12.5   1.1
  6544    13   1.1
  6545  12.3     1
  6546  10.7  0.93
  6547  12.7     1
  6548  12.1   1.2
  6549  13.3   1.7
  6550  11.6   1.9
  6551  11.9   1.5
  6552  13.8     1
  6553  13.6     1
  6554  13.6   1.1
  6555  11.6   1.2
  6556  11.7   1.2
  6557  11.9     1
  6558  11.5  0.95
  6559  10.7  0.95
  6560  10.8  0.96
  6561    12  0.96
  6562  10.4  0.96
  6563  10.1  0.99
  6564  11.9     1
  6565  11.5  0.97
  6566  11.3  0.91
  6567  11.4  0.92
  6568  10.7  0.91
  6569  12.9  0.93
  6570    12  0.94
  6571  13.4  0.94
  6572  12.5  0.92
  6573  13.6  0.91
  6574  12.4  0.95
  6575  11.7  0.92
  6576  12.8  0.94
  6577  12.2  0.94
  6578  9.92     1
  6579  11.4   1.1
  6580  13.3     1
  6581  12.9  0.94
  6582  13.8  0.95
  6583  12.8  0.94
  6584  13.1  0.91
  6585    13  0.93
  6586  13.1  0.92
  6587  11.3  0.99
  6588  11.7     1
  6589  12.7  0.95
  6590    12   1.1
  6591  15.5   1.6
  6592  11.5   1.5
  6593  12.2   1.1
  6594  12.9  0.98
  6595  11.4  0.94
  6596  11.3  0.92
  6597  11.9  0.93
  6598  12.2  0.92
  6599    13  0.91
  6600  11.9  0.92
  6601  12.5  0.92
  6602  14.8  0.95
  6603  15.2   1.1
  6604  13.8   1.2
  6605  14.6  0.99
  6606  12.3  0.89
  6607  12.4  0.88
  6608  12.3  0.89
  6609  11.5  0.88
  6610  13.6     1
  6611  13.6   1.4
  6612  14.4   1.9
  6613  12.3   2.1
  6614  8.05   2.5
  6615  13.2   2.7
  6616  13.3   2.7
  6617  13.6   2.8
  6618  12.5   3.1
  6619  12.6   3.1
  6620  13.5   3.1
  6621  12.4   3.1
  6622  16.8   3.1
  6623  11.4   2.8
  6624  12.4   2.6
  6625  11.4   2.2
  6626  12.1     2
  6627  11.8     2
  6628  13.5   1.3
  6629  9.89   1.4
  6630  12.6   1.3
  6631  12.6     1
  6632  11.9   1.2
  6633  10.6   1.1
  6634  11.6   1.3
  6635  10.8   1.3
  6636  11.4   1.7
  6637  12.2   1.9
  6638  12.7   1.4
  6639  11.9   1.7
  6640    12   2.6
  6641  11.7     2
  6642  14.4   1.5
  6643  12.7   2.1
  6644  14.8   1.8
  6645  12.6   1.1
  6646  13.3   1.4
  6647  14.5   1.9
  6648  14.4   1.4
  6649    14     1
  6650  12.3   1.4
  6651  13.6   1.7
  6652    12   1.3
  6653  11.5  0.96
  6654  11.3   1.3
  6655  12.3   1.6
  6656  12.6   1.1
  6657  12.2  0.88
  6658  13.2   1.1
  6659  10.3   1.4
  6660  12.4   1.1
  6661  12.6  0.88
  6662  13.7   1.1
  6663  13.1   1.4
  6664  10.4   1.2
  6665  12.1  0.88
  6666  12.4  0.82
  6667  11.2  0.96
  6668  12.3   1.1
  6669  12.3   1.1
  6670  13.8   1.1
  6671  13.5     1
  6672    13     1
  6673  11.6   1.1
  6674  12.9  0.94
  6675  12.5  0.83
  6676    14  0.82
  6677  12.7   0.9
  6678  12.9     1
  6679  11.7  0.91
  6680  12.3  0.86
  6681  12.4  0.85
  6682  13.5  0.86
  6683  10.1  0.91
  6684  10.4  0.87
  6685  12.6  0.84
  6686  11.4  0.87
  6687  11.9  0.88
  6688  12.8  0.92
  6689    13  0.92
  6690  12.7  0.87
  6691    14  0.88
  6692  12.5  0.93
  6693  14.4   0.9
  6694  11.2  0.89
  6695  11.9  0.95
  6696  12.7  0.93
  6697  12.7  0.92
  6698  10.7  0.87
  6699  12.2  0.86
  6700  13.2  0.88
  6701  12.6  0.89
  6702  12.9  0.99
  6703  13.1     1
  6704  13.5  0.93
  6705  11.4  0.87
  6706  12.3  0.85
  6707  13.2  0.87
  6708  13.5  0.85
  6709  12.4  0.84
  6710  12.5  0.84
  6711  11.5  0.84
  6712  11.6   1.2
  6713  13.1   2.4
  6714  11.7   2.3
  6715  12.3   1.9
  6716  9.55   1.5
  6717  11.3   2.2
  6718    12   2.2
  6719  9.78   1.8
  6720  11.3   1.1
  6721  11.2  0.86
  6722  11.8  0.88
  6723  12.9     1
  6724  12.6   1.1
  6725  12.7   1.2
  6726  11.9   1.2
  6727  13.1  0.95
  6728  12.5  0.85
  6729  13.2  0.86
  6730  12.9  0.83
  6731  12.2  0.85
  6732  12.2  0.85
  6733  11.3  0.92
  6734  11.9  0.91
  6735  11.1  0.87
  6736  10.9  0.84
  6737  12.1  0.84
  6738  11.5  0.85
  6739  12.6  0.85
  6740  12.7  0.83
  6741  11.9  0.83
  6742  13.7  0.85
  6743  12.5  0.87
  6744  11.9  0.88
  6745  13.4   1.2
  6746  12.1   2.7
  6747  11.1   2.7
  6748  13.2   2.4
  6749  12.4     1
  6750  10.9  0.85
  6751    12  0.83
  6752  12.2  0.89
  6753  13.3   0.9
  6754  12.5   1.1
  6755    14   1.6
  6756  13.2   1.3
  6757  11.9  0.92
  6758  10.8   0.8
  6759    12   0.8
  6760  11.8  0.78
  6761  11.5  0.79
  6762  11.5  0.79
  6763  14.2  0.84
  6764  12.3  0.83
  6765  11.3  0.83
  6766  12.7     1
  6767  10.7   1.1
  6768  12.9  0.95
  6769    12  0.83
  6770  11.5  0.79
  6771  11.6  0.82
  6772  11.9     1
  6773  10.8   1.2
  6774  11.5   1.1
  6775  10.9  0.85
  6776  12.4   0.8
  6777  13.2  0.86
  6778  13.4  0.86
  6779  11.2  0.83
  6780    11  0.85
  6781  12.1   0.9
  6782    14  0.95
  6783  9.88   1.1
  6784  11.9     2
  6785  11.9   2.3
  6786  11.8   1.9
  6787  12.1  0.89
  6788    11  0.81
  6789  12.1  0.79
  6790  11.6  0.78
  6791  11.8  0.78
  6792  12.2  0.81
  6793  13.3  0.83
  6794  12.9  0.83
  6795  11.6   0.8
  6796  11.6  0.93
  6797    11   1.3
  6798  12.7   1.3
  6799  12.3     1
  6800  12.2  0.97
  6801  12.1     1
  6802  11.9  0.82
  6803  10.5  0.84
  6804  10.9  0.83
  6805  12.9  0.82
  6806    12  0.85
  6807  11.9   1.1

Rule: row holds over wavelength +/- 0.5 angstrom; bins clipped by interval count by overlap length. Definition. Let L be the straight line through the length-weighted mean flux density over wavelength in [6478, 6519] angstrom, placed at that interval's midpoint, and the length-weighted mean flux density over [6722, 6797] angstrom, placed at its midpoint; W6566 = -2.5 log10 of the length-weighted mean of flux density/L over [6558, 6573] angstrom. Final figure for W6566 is 0.07 mag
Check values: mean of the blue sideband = 12.5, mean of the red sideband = 12.1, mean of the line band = 11.6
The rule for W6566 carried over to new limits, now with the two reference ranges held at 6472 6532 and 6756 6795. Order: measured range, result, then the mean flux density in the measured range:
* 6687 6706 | -0.04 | 12.6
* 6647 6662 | -0.03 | 12.6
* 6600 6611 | -0.08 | 13.2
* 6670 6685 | -0.03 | 12.4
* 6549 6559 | 0.01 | 12.3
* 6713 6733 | 0.01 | 12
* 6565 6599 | 0.00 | 12.3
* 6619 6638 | 0.01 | 12.2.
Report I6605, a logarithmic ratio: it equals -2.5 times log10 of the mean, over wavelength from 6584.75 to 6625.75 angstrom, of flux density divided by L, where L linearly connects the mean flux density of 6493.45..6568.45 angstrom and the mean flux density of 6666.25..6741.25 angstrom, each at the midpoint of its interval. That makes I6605 -0.04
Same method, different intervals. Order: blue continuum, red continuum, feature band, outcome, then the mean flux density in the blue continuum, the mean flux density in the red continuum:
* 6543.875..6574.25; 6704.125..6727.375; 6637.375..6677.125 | -0.058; 12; 12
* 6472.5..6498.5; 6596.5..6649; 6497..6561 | 0.006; 12.5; 12.7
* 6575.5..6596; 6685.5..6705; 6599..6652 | -0.021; 12.4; 12.6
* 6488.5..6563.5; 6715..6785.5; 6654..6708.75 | -0.025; 12.5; 12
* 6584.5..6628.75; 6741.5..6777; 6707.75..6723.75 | 0.049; 12.7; 12.1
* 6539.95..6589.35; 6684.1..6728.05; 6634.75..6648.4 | -0.052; 12.2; 12.3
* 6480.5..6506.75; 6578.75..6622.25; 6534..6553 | -0.029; 12.3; 12.8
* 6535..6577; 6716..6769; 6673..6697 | -0.024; 12.3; 12.1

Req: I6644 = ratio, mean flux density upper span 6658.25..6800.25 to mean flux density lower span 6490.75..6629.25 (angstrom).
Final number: 0.98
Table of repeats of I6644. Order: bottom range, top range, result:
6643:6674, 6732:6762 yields 0.96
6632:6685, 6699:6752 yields 0.98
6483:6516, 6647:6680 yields 1.01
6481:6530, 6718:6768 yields 0.97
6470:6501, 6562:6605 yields 1.00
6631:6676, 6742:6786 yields 0.97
